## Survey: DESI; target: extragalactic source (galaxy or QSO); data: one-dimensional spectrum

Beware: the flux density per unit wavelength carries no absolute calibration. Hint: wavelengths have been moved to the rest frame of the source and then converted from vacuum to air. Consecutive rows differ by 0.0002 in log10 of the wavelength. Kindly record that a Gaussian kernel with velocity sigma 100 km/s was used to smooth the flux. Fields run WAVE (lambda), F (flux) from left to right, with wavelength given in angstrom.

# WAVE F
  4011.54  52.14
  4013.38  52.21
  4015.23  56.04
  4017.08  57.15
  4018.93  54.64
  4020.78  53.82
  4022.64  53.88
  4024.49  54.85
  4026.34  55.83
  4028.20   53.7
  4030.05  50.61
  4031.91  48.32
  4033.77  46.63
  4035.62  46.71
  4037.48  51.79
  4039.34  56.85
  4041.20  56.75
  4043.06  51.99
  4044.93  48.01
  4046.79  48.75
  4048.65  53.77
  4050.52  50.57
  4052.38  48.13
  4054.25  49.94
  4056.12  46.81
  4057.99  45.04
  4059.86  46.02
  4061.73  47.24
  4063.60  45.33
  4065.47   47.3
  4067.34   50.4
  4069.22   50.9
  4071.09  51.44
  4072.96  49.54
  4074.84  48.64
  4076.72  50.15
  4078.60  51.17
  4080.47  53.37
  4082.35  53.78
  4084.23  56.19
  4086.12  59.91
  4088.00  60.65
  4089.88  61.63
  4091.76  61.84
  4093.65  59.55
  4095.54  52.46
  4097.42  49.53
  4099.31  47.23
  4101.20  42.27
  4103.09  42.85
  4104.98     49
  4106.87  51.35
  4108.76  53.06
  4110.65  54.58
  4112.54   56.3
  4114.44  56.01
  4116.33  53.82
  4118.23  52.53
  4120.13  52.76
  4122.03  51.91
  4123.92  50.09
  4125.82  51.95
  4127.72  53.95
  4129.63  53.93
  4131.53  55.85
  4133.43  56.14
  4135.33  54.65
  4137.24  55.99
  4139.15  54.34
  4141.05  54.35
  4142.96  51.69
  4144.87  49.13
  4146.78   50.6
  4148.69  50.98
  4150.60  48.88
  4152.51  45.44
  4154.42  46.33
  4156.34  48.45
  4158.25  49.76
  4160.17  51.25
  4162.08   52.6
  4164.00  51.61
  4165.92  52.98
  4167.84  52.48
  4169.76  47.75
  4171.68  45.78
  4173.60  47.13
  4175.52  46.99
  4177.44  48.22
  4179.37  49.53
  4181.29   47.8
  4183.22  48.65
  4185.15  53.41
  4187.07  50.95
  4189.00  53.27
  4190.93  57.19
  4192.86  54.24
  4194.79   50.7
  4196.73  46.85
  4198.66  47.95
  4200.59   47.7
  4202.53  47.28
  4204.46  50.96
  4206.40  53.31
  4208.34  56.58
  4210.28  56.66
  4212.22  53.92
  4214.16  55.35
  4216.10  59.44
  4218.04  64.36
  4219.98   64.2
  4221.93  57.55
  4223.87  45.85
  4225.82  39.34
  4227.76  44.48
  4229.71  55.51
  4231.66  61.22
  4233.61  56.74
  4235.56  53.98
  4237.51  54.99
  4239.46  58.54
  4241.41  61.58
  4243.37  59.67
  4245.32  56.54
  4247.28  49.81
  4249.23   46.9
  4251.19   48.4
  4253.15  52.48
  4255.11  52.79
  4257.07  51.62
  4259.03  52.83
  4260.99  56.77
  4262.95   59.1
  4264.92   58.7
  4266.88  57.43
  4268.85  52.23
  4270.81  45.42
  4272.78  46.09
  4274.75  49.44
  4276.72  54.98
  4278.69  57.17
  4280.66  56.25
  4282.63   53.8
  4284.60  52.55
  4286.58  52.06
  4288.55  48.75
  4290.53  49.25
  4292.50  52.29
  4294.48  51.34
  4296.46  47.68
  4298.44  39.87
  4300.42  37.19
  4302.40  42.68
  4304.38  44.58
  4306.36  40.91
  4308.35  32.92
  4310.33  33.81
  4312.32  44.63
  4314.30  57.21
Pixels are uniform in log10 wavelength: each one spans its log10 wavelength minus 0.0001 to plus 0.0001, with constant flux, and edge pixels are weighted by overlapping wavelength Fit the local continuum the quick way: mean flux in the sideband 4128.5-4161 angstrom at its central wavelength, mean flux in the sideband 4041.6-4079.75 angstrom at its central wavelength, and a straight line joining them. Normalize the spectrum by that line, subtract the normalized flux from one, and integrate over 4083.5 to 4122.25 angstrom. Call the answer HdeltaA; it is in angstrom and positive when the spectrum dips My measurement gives -2.5 angstrom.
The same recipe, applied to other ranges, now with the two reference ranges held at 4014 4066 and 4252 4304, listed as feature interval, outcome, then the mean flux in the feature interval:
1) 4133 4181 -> 0.57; 50.4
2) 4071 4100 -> -1.90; 54.3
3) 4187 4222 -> -2.11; 54.1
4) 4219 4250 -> -1.93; 54.2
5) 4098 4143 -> -1.19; 52.4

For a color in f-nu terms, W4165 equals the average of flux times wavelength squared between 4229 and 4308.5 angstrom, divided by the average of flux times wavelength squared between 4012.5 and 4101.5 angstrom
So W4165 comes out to 1.10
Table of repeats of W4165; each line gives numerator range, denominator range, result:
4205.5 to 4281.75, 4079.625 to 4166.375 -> 1.09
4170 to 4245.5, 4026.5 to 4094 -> 1.10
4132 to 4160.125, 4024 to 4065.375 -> 1.08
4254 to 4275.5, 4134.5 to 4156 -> 1.10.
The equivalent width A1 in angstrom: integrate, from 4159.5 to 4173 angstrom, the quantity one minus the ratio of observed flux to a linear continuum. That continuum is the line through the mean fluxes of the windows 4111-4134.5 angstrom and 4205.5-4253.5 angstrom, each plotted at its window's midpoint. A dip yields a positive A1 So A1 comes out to 0.9 angstrom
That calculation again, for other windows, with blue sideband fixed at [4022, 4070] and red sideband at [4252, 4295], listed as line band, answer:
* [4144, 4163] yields 0.8 angstrom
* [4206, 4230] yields -1.0 angstrom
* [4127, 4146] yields -1.0 angstrom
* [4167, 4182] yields 1.0 angstrom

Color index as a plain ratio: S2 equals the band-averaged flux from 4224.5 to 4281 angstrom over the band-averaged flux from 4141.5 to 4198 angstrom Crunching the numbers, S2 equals 1.1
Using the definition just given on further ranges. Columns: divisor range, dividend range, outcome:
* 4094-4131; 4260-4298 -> 1.02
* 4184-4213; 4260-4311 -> 0.94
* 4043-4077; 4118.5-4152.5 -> 1.08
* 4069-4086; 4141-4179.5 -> 0.95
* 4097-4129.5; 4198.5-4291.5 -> 1.05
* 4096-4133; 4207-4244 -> 1.08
